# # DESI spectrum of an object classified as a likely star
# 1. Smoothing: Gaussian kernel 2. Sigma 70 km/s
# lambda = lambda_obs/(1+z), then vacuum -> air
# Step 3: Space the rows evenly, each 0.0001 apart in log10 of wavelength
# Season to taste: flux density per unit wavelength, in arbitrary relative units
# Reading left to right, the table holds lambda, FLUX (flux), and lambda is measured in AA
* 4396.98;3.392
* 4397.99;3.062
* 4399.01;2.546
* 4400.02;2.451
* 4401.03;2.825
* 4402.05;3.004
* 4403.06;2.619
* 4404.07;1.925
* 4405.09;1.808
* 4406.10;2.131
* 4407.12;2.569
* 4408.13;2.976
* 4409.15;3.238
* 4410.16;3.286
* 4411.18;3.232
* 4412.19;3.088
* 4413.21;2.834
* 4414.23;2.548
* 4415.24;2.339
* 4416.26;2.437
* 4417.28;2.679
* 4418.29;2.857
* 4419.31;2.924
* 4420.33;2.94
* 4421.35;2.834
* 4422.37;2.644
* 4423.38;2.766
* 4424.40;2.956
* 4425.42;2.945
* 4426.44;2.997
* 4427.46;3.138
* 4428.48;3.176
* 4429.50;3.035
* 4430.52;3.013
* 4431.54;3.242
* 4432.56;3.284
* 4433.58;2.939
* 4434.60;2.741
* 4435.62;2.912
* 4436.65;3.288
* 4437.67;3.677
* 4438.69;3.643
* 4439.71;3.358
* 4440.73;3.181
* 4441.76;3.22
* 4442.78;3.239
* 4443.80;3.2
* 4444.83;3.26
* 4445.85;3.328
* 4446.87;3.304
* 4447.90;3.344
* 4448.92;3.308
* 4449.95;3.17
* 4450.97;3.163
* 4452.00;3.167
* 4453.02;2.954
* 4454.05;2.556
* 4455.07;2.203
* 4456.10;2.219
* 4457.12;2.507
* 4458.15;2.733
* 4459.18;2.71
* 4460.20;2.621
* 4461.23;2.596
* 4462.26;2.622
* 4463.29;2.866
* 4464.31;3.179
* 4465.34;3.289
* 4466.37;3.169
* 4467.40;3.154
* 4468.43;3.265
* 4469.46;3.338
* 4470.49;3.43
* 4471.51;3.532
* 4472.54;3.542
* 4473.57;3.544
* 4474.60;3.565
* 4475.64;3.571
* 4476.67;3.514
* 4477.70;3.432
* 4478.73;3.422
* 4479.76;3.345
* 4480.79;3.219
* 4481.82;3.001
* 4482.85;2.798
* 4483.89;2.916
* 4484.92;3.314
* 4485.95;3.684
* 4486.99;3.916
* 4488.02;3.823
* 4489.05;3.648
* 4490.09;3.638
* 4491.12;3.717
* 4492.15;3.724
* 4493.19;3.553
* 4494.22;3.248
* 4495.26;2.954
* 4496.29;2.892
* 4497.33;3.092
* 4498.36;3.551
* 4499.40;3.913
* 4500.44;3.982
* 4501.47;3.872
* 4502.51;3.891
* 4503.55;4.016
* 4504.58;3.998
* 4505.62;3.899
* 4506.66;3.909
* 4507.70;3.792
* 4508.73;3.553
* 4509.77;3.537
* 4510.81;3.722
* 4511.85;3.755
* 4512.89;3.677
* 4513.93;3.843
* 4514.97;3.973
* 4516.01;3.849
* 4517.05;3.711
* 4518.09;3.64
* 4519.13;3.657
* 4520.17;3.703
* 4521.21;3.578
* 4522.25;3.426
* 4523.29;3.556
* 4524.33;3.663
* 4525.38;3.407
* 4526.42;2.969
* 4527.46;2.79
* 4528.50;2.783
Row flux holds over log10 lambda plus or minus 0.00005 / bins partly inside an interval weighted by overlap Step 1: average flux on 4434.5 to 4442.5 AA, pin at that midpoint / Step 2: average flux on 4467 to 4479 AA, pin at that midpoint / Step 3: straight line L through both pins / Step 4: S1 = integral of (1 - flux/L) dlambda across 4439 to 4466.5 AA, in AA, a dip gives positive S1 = 3.0 AA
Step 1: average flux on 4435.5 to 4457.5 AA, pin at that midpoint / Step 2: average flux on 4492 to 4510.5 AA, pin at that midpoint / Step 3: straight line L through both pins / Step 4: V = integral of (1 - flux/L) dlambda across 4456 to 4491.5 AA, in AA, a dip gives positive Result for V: 1.5 AA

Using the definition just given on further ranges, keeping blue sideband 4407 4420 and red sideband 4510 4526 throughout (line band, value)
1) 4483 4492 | -0.3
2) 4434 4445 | -0.7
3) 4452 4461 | 1.7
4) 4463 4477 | -0.3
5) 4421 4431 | 0.0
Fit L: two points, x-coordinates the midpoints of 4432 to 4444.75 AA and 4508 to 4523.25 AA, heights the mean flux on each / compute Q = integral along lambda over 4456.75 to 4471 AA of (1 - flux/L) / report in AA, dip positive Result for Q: 1.7 AA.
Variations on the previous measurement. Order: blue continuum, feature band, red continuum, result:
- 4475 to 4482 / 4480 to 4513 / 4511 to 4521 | -0.1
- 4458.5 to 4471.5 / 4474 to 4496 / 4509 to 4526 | -1.0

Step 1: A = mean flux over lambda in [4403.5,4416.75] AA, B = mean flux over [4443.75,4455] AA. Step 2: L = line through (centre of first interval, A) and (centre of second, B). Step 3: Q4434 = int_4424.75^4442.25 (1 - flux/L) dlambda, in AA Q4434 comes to -1.4 AA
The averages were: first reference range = 2.65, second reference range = 3.12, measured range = 3.16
